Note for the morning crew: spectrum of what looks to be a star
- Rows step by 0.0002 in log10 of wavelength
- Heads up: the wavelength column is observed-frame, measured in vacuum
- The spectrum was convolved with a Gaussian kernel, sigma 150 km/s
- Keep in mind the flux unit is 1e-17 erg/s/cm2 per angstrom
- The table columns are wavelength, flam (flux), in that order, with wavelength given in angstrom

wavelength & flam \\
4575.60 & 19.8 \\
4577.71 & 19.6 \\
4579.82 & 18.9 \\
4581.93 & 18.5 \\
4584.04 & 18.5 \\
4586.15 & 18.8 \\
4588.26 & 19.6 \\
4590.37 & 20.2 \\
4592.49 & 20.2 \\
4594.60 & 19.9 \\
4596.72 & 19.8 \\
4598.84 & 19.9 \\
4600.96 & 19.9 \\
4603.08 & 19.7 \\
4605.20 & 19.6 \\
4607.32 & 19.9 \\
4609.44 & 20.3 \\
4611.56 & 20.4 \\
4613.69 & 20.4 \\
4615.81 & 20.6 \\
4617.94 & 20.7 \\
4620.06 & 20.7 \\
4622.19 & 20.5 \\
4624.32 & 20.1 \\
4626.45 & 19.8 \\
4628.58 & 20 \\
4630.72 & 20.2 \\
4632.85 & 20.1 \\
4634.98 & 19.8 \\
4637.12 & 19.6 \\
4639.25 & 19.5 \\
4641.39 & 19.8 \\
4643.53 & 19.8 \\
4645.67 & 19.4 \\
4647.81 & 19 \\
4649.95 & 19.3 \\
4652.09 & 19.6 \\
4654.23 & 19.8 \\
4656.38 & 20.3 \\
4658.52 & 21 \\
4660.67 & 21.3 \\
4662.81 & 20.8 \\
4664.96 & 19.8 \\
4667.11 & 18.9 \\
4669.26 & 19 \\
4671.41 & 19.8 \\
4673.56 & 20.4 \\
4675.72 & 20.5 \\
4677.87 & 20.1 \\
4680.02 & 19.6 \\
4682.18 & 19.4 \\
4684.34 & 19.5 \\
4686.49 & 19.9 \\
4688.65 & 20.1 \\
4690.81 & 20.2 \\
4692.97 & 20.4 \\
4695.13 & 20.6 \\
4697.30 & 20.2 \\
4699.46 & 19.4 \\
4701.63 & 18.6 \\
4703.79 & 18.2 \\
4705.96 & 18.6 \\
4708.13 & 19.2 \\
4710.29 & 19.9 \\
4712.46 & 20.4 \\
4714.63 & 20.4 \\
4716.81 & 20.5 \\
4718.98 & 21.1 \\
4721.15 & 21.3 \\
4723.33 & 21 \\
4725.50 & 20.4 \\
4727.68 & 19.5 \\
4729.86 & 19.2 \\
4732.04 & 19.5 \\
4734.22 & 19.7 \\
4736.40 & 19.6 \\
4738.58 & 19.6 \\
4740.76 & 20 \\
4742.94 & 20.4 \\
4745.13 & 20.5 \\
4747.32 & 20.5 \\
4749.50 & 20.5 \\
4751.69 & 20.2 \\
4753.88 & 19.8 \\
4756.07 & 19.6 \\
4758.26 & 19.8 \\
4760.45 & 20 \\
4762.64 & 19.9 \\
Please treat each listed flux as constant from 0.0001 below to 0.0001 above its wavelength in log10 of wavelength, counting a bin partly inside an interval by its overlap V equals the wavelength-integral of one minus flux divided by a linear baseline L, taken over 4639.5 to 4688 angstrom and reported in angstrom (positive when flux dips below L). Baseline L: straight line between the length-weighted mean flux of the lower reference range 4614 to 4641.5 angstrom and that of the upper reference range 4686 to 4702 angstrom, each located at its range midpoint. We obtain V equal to 0.4 angstrom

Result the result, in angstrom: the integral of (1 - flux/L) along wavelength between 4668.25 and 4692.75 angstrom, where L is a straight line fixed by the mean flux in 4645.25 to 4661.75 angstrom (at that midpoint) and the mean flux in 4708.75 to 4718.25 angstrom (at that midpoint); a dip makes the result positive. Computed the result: 0.3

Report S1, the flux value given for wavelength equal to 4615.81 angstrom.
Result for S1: 20.6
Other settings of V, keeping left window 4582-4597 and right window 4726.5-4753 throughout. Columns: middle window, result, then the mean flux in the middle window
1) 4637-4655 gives 0.12 angstrom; 19.5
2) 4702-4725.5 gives -0.21 angstrom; 20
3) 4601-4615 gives -0.36 angstrom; 20.1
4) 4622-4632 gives -0.25 angstrom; 20.1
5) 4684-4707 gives 0.22 angstrom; 19.6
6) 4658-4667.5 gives -0.35 angstrom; 20.4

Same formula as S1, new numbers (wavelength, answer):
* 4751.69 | 20.2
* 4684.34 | 19.5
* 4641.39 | 19.8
